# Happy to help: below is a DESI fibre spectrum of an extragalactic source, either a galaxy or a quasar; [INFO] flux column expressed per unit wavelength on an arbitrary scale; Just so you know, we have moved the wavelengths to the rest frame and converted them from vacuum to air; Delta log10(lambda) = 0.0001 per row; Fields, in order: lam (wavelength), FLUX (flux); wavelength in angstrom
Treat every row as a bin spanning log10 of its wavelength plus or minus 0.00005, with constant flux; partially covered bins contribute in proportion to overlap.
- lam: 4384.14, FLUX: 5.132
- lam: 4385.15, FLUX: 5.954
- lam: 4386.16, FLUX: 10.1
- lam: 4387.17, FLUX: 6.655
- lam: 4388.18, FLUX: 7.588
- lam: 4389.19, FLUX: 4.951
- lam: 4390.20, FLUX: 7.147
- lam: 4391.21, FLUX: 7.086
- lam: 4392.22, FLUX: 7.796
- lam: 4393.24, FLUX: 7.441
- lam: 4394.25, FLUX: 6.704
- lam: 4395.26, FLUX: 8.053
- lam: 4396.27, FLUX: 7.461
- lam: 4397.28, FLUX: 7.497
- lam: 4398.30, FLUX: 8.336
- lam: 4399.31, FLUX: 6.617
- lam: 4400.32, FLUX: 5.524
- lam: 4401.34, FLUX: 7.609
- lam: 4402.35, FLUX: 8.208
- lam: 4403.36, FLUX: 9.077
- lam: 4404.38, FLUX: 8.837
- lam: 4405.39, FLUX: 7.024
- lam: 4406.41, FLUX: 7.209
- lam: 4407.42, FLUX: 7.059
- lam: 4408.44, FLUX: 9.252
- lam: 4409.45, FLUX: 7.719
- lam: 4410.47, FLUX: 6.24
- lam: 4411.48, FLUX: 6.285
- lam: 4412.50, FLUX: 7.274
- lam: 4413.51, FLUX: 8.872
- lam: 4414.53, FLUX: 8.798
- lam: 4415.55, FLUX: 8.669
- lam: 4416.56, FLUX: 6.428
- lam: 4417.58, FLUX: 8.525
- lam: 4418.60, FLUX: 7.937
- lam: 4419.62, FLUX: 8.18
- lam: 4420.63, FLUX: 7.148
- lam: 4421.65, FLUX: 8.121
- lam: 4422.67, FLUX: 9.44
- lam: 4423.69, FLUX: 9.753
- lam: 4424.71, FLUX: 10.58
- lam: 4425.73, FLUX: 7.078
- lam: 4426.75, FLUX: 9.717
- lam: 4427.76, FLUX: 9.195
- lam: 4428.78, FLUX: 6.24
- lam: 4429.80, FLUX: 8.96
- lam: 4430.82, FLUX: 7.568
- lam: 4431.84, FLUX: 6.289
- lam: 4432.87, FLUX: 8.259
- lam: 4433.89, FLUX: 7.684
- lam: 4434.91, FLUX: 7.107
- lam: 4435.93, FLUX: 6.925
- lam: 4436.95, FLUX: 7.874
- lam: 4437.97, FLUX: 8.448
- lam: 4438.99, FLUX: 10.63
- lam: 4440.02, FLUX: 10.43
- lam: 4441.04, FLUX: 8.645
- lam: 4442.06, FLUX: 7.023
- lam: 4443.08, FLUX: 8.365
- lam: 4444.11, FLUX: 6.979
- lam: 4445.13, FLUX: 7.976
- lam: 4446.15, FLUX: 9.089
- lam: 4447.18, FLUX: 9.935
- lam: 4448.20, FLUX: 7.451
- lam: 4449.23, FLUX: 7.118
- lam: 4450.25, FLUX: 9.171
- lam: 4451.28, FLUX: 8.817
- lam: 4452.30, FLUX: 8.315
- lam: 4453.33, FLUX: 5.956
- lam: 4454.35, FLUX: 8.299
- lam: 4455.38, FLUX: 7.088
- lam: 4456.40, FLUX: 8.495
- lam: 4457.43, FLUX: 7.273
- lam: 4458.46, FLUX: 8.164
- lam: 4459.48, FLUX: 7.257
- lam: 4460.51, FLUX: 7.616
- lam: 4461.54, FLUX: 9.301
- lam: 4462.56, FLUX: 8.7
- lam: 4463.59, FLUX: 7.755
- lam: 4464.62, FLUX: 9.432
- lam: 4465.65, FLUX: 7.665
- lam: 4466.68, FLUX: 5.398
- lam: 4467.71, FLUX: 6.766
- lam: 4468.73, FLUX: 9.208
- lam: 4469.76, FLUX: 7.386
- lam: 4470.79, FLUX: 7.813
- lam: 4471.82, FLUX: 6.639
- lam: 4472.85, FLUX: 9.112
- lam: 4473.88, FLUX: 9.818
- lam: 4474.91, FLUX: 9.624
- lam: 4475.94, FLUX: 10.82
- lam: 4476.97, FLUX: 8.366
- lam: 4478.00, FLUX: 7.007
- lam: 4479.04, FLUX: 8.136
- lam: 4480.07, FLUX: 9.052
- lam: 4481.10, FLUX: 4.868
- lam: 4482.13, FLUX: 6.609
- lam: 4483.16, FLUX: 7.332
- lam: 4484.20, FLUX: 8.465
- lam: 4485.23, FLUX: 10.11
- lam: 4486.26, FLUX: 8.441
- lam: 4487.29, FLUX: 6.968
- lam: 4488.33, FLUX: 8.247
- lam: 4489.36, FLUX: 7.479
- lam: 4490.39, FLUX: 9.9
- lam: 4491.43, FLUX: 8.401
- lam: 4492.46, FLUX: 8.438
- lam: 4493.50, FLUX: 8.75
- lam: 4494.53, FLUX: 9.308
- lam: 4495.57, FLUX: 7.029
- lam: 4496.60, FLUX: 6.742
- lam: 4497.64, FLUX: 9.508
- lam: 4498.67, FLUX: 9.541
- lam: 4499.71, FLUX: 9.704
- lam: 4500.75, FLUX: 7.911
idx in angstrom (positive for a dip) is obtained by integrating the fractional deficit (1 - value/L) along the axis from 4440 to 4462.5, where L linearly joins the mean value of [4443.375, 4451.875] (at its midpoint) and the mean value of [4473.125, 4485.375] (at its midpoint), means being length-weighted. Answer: 0.6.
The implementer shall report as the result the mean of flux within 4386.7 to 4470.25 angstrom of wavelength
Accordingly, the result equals 7.88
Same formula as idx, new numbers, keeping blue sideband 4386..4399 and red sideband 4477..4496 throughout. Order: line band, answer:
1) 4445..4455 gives -0.6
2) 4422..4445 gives -2.0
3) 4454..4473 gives 0.1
